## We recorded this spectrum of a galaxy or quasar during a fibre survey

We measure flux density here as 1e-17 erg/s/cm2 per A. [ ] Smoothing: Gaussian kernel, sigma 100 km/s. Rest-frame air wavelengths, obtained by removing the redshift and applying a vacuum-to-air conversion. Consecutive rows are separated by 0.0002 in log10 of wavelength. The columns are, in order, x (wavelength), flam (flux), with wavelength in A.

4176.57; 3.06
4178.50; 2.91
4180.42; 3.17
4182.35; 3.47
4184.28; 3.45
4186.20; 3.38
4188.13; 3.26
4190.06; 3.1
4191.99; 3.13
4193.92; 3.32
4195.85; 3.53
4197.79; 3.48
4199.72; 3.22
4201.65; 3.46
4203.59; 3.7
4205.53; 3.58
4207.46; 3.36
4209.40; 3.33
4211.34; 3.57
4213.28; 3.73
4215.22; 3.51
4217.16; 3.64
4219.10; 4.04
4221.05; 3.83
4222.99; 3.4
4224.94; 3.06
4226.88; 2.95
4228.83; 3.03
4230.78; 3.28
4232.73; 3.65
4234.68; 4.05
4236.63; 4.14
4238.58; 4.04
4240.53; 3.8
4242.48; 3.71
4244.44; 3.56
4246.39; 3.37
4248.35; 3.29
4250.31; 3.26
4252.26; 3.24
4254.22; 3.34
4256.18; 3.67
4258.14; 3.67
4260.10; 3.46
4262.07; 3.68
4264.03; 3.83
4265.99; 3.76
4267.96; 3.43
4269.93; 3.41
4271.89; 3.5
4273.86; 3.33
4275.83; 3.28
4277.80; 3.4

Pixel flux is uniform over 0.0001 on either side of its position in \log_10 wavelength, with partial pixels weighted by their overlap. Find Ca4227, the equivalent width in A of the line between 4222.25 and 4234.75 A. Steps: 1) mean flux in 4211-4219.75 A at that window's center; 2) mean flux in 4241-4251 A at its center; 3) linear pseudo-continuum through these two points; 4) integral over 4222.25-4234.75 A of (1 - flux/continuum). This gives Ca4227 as 1.0 A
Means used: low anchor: 3.7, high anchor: 3.46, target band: 3.29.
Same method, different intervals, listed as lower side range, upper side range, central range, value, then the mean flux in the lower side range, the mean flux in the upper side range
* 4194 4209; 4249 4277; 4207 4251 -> -1.01 A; 3.46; 3.49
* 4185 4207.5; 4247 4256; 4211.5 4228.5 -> -0.76 A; 3.38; 3.32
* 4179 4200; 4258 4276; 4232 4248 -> -1.45 A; 3.31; 3.54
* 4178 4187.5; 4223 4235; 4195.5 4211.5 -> -0.80 A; 3.29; 3.3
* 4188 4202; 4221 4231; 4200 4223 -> -2.41 A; 3.31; 3.2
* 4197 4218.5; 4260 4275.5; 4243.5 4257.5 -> 0.55 A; 3.52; 3.54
